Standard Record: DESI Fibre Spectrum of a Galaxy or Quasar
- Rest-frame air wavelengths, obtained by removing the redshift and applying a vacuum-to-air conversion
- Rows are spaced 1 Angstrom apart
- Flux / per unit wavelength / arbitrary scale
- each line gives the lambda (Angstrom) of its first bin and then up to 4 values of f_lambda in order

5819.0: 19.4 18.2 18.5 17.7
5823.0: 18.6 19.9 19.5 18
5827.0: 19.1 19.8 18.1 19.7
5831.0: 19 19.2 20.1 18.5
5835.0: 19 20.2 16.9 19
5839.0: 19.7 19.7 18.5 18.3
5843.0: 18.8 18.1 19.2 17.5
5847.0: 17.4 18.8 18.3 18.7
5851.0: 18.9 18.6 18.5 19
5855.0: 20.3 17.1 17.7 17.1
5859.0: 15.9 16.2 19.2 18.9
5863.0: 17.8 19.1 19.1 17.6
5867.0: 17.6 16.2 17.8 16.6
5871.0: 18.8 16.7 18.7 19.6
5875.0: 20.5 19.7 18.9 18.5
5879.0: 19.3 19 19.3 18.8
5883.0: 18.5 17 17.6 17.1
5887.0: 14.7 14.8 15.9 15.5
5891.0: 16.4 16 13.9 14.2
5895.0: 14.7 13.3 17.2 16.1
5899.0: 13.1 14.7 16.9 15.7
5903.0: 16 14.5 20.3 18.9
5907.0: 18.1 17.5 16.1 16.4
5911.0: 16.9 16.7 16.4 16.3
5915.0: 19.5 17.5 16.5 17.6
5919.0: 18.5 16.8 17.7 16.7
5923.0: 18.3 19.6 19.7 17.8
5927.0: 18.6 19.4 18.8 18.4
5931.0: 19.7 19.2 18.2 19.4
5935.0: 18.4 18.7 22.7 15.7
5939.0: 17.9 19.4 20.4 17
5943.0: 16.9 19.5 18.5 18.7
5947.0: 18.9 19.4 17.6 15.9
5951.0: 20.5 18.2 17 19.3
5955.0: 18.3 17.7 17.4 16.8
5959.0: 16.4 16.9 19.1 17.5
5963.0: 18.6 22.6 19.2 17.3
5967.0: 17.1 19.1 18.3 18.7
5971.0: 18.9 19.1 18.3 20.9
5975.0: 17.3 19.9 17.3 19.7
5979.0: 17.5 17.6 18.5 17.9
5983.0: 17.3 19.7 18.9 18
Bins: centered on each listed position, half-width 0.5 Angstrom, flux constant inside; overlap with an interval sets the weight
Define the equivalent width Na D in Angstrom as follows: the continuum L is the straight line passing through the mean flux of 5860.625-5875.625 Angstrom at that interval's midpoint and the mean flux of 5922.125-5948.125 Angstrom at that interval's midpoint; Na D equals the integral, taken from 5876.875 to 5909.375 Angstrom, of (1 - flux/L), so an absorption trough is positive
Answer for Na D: 3.3 Angstrom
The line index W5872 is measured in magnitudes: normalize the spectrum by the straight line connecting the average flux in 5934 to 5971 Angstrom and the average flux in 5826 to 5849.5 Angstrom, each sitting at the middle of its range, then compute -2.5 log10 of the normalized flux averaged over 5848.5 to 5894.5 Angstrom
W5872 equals 0.06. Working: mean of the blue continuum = 18.8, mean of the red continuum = 18.4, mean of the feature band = 17.7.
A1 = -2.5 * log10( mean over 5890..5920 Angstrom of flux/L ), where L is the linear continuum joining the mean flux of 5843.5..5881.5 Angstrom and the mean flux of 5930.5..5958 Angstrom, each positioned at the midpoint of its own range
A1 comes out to 0.13 mag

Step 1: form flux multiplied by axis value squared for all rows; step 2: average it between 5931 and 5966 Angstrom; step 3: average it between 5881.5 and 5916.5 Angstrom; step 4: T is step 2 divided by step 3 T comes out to 1.15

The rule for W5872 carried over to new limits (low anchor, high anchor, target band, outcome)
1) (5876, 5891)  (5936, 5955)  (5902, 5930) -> 0.02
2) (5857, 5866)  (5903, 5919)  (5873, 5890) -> -0.02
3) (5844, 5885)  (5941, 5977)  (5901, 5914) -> 0.09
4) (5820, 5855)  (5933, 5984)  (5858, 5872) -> 0.06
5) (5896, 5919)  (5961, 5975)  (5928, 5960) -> -0.02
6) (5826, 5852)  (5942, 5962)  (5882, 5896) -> 0.16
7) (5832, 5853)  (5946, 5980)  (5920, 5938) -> -0.02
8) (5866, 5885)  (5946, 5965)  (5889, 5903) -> 0.20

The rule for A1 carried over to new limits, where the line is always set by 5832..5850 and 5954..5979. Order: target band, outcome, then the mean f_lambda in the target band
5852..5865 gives 0.03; 18.1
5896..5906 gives 0.16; 16.1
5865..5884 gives 0.01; 18.4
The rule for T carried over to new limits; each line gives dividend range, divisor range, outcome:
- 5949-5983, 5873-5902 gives 1.12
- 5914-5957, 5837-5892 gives 1.04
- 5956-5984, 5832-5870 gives 1.04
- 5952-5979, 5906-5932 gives 1.05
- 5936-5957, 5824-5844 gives 1.01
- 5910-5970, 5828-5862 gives 1.02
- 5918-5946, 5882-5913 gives 1.16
